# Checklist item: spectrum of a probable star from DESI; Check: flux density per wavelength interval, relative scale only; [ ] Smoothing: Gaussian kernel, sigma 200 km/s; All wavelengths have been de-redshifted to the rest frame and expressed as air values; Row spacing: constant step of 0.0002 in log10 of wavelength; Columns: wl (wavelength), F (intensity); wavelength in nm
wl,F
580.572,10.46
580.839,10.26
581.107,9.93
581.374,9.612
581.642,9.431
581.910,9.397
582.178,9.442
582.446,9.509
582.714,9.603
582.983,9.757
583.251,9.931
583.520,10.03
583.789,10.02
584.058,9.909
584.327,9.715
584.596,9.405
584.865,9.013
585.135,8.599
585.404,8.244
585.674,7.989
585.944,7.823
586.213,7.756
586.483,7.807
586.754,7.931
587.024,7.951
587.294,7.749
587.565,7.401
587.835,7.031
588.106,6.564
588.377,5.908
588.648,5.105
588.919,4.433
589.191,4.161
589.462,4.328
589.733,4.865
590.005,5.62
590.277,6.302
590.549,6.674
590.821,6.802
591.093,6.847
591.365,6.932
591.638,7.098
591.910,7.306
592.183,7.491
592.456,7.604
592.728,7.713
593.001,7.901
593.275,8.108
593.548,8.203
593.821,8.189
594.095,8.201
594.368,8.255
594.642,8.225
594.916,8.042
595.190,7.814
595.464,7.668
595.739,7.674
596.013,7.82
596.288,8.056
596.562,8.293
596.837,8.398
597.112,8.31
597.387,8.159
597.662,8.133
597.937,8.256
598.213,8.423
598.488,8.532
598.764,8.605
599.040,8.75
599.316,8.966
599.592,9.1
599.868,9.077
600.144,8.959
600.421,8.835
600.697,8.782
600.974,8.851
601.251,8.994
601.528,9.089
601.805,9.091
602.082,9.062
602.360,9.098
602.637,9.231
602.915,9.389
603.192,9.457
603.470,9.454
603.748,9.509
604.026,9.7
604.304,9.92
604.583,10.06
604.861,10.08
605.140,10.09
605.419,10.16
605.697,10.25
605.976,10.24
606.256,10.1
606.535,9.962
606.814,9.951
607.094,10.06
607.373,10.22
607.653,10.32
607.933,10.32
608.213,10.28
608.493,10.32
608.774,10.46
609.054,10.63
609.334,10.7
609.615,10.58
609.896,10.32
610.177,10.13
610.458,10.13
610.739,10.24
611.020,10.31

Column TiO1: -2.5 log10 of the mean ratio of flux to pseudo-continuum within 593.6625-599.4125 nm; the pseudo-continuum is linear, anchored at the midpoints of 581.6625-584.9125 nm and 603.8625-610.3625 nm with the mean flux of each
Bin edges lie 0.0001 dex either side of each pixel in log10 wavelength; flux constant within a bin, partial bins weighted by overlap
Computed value 0.209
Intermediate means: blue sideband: 9.65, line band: 8.22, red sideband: 10.2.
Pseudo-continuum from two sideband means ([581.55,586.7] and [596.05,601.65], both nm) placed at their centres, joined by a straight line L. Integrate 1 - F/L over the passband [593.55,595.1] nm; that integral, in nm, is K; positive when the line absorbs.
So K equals 0.10 nm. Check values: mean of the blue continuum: 9.1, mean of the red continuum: 8.61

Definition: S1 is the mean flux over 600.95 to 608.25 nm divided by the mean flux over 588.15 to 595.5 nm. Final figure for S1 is 1.42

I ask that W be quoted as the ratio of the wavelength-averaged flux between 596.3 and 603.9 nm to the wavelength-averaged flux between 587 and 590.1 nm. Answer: 1.5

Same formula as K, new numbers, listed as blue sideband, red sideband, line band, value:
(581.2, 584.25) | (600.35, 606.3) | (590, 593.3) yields 0.85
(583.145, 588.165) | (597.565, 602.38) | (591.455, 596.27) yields 0.46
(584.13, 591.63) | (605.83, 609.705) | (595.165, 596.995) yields 0.09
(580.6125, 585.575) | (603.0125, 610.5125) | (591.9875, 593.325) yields 0.28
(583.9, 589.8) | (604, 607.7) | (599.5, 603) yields 0.14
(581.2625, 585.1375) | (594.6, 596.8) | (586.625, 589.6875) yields 0.95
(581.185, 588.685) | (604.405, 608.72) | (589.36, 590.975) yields 0.57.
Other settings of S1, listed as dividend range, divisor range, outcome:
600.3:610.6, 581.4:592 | 1.27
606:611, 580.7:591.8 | 1.31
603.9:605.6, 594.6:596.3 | 1.27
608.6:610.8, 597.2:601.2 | 1.20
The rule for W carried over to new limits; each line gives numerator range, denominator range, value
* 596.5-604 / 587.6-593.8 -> 1.35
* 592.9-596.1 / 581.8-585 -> 0.83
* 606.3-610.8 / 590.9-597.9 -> 1.31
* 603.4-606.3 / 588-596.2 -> 1.44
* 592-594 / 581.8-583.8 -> 0.81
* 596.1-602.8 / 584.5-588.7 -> 1.13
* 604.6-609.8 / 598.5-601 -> 1.16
